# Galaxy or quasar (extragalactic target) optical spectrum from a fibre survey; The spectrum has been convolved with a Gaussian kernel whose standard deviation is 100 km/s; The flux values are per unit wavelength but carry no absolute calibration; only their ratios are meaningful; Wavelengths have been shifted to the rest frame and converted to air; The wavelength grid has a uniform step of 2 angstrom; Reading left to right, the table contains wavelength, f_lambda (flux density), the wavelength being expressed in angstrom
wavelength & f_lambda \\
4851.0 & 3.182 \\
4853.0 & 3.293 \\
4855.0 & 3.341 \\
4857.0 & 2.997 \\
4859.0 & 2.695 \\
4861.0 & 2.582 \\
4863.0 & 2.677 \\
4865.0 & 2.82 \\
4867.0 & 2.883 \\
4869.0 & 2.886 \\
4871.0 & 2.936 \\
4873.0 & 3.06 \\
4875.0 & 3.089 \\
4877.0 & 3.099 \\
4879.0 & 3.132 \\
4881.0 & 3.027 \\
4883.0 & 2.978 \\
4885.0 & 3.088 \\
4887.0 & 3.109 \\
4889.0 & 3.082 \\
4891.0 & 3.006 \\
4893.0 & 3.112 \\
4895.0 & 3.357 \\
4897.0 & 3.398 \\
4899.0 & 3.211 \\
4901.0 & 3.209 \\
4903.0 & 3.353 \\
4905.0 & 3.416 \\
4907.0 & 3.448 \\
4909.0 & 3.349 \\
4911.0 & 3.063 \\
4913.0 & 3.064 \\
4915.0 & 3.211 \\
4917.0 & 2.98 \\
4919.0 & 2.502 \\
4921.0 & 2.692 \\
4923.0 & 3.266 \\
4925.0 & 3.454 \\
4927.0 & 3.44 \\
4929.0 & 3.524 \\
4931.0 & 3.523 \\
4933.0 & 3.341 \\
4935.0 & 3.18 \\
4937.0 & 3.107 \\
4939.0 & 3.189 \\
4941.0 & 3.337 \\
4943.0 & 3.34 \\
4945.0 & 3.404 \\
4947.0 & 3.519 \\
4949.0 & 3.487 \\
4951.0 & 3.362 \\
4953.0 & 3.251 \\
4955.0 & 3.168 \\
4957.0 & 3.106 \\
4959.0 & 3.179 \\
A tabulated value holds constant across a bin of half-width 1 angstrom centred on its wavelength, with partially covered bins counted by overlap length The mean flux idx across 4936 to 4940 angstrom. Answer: 3.15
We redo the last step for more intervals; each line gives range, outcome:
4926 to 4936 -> 3.4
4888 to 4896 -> 3.14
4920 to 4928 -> 3.21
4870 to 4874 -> 3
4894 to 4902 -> 3.29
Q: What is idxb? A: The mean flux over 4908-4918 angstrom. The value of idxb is 3.13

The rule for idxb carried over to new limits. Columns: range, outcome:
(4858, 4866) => 2.69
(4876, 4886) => 3.06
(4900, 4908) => 3.36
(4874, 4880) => 3.11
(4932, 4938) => 3.21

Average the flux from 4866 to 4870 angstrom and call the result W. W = 2.88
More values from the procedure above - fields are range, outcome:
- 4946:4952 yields 3.46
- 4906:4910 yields 3.4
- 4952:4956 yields 3.21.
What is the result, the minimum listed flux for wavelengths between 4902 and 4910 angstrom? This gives 3.349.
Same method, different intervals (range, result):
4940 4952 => 3.337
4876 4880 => 3.099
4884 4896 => 3.006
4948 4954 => 3.251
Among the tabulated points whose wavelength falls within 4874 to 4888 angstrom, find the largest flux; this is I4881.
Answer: 3.132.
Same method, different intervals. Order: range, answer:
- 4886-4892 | 3.109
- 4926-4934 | 3.524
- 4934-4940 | 3.189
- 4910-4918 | 3.211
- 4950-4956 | 3.362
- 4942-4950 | 3.519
